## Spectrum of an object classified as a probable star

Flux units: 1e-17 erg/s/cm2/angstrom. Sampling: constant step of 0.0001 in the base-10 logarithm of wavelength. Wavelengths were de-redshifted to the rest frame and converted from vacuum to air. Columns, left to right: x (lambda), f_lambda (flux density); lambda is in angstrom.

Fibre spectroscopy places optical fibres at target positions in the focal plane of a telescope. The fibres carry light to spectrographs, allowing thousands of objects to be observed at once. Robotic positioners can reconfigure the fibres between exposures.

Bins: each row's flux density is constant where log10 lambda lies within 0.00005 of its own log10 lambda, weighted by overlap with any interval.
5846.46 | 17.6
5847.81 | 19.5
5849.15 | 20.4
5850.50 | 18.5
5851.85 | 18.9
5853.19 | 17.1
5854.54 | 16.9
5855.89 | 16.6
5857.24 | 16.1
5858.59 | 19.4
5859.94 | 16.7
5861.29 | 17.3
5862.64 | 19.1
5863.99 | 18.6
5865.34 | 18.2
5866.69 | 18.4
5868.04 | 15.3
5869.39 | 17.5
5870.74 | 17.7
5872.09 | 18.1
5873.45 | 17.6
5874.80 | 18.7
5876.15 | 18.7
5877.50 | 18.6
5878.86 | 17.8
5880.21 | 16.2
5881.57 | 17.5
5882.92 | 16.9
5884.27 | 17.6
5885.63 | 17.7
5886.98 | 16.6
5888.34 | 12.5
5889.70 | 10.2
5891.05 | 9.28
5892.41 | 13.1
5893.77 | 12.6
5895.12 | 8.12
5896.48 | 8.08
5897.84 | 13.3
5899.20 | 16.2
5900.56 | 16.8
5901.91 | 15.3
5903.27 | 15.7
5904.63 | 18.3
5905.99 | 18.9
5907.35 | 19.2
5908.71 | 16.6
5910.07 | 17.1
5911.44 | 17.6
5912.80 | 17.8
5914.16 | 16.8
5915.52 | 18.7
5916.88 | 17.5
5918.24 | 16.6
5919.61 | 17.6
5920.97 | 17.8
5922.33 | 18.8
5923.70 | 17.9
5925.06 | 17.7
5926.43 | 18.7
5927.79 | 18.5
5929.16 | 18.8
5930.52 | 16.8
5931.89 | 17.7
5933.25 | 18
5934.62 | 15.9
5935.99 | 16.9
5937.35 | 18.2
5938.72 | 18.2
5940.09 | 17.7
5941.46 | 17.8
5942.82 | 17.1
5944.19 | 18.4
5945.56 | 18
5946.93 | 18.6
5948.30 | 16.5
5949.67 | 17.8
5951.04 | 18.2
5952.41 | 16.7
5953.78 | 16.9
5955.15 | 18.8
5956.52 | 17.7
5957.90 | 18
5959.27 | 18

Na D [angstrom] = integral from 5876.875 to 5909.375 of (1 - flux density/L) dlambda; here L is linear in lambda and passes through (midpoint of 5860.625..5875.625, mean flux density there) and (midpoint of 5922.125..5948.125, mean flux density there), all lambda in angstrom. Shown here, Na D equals 5.0 angstrom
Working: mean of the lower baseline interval 17.9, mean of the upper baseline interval 17.8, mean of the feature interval 15.1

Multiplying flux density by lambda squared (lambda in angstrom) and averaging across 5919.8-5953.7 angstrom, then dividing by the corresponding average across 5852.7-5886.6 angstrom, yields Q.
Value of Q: 1.03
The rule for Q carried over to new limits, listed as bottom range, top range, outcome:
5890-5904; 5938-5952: 1.41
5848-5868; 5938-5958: 1.02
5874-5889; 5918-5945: 1.05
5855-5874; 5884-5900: 0.74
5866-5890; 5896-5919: 0.99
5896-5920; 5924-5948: 1.08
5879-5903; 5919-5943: 1.28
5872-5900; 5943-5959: 1.21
